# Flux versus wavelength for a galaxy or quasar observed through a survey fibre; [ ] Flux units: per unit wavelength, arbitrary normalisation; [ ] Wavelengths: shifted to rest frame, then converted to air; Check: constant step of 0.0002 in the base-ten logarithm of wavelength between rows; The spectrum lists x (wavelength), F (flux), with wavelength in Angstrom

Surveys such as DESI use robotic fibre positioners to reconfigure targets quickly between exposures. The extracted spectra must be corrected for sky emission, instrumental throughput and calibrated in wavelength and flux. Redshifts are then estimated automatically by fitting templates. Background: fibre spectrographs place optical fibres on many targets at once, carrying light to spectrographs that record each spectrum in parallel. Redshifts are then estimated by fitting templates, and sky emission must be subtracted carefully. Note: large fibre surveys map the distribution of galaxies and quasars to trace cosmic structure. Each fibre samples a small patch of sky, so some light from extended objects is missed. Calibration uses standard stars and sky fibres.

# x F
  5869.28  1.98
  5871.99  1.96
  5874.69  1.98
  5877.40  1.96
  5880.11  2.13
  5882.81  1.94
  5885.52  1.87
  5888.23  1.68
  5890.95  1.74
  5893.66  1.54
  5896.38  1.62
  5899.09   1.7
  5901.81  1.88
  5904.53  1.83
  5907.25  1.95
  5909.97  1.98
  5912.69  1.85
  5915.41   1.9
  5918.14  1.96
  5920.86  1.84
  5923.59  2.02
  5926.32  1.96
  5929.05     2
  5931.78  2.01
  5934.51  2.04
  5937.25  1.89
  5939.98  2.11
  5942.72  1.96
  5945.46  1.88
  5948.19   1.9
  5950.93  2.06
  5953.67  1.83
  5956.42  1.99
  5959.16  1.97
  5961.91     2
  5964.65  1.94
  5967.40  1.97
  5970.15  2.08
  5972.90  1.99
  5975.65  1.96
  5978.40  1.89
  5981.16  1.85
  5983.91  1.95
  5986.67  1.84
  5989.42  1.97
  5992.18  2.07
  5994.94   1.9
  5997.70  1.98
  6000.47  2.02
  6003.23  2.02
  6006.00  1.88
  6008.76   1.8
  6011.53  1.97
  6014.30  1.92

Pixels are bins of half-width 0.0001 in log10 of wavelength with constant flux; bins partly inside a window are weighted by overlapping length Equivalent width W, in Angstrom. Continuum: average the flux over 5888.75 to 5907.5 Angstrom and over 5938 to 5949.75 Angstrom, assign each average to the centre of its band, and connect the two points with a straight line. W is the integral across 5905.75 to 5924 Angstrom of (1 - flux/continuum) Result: -1.1 Angstrom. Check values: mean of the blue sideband 1.74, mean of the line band 1.92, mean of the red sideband 1.96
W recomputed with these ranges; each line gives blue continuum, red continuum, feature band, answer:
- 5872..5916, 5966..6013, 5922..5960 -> -1.5 Angstrom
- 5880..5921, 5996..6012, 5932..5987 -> -1.9 Angstrom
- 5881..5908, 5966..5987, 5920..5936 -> -1.2 Angstrom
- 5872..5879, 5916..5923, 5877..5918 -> 2.2 Angstrom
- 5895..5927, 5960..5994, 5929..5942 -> -0.7 Angstrom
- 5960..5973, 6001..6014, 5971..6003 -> 0.1 Angstrom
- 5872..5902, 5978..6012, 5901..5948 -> -2.0 Angstrom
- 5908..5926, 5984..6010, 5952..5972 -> -0.3 Angstrom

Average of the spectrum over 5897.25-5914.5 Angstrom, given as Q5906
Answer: 1.86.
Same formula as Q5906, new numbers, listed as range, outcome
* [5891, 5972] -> 1.92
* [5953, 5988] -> 1.95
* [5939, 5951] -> 1.97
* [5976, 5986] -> 1.9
